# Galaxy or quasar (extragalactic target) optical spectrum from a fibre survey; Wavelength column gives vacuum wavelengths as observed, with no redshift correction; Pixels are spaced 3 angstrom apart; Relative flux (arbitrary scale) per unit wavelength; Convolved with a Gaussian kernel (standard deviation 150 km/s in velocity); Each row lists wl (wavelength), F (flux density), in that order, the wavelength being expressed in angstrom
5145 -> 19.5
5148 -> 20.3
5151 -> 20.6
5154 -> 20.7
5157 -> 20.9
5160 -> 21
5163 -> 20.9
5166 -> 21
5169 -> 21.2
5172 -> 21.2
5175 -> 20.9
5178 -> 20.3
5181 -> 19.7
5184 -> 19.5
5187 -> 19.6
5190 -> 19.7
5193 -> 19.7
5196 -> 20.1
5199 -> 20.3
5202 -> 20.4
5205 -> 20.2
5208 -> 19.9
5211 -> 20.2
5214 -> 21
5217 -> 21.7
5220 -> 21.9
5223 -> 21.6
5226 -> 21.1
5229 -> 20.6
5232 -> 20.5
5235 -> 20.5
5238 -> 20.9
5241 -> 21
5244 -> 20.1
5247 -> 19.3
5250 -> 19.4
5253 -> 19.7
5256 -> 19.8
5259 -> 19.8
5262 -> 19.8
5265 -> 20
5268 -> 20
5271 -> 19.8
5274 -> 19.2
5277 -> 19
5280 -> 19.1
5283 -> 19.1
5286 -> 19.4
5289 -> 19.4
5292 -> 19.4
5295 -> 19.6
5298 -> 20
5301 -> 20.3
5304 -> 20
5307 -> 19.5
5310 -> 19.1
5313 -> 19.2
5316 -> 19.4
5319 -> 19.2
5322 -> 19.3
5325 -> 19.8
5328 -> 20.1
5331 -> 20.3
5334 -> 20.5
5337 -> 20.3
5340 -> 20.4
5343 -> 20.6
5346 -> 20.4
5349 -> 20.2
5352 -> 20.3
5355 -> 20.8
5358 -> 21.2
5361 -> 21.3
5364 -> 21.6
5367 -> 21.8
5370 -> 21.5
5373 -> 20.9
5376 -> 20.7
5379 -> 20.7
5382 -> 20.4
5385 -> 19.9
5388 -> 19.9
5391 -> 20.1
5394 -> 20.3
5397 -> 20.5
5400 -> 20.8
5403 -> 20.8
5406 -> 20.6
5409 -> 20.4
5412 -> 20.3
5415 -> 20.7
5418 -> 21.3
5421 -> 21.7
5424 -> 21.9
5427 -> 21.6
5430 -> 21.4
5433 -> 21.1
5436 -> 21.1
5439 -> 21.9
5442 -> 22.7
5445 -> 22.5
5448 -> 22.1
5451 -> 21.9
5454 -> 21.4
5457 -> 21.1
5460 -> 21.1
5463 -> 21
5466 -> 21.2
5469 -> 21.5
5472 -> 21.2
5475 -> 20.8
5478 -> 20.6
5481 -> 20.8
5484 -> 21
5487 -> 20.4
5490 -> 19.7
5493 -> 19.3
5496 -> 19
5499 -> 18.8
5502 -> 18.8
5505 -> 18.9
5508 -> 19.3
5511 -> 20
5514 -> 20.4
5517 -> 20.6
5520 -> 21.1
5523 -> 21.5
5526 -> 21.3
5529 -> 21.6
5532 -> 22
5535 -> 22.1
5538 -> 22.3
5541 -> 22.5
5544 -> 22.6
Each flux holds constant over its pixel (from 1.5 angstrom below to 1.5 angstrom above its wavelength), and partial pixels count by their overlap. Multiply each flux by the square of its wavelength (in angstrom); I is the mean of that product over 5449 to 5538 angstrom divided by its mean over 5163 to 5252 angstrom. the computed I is 1.1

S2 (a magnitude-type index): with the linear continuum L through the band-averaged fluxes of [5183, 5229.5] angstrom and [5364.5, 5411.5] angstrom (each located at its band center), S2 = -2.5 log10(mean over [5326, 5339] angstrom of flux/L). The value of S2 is 0.02 mag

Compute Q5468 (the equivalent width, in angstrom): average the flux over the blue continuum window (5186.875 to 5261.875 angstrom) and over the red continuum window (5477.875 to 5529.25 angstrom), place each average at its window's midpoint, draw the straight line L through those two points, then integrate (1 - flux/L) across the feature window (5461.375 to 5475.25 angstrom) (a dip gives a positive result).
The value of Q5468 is -0.7 angstrom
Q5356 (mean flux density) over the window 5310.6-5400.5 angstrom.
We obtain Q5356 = 20.4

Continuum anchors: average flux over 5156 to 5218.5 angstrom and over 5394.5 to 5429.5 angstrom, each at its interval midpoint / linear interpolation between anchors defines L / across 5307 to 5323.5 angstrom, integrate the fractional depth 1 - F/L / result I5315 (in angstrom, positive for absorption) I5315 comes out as 1.2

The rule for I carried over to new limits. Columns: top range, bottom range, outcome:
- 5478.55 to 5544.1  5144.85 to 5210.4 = 1.15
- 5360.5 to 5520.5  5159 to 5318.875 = 1.11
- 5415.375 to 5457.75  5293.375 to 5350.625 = 1.14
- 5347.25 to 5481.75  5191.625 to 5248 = 1.10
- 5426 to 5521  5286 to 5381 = 1.08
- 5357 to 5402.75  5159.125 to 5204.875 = 1.10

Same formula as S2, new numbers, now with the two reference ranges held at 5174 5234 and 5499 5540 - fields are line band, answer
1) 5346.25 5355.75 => 0.01 mag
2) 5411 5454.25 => -0.05 mag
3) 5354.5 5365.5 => -0.04 mag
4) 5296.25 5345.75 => 0.04 mag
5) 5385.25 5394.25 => 0.03 mag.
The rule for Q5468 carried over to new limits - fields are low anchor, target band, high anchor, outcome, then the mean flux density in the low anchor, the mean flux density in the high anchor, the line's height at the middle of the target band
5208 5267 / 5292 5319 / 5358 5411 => 1.28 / 20.5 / 20.7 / 20.6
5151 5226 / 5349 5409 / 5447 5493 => 0.38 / 20.6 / 21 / 20.9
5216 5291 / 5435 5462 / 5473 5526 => -2.22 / 20.1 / 20.1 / 20.1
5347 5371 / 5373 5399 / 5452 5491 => 0.84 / 21.1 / 20.9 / 21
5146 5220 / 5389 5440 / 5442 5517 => -0.98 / 20.5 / 20.6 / 20.6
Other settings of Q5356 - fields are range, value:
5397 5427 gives 21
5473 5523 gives 20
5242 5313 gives 19.6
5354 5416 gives 20.7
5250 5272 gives 19.8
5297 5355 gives 20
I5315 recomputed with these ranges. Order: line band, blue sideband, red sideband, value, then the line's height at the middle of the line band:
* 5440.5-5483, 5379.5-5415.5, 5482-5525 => -2.7 angstrom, 20.1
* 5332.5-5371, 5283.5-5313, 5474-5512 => -2.3 angstrom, 19.6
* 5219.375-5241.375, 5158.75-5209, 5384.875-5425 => -0.6 angstrom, 20.4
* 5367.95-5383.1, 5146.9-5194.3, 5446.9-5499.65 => -0.2 angstrom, 20.6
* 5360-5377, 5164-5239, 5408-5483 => -0.2 angstrom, 21.1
